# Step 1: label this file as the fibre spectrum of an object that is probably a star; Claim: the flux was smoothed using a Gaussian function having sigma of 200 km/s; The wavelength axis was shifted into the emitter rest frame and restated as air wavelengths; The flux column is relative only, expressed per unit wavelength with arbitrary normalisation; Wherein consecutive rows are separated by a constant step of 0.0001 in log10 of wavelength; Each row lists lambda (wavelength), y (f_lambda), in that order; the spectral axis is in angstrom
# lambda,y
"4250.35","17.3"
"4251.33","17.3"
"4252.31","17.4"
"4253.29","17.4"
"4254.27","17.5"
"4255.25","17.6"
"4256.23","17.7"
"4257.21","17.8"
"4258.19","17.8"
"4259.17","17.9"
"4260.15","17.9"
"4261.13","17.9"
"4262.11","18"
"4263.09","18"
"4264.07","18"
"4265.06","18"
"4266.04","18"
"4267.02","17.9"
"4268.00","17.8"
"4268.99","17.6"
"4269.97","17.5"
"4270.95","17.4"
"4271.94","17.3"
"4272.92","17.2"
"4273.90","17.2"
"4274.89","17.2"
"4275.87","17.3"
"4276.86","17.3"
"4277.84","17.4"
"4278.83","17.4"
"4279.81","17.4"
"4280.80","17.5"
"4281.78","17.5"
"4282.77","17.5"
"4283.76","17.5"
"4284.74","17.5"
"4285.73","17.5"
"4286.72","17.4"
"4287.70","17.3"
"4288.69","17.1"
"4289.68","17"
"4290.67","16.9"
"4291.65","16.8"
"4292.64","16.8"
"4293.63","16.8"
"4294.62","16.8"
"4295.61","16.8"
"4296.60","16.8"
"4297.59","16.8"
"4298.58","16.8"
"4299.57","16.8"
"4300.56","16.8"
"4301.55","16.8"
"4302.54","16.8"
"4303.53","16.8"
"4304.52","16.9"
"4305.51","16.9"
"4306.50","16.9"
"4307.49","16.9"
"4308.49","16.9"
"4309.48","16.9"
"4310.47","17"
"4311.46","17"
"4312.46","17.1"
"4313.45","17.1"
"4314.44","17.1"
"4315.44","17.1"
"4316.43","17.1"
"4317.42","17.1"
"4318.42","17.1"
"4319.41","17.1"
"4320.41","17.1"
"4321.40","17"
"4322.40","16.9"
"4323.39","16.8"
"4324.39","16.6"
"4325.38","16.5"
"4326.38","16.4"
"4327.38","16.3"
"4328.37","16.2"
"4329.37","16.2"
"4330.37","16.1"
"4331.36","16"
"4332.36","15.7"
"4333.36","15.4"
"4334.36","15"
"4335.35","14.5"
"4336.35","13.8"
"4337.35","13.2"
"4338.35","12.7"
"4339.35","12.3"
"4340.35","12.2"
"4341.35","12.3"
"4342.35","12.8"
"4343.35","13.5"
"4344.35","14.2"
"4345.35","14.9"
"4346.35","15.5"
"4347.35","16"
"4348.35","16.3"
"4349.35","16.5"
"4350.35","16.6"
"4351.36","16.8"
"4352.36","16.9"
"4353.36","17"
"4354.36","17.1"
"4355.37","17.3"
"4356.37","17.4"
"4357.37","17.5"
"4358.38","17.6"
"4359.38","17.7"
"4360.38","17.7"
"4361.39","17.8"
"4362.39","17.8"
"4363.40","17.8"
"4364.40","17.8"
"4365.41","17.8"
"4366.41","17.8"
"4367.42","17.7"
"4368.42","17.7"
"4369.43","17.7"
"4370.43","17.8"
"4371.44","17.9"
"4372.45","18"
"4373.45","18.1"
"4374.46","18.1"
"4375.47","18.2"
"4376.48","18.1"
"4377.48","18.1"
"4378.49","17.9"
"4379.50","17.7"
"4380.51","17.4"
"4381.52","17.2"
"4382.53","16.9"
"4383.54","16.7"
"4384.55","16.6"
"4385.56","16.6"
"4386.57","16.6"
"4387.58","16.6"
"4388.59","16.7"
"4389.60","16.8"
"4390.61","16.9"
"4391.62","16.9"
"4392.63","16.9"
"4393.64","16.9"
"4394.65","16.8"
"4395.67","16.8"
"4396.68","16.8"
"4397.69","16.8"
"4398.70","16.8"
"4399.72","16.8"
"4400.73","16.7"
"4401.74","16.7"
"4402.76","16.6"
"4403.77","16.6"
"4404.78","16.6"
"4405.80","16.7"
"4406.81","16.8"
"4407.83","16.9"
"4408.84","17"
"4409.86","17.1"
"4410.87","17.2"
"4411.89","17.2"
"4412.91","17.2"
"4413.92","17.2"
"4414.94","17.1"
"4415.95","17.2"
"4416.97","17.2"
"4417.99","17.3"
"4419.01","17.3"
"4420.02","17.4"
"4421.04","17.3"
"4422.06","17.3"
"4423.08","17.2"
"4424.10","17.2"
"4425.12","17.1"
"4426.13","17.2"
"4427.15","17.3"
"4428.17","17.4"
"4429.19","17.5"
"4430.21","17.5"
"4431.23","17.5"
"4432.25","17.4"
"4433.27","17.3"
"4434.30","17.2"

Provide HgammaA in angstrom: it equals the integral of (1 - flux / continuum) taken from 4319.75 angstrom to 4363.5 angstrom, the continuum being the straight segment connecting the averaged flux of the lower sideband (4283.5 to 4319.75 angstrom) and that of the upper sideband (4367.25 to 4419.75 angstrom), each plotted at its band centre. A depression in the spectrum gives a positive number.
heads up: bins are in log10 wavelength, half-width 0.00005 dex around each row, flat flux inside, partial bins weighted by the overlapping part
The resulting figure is 3.1 angstrom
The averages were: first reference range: 17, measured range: 15.8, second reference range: 17.2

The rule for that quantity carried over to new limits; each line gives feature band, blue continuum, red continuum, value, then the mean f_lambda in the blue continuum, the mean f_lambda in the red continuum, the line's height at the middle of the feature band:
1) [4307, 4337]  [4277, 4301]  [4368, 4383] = 1.6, 17.1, 17.8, 17.4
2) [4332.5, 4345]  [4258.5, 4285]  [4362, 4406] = 2.7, 17.6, 17.2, 17.4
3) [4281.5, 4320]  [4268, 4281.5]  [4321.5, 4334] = -0.4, 17.4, 16.3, 16.8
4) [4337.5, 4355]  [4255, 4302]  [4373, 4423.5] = 2.3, 17.4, 17.1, 17.2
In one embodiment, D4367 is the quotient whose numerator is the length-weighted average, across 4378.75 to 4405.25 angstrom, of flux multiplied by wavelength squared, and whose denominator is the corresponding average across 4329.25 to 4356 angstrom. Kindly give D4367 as 1.14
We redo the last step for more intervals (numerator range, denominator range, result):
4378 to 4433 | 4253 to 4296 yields 1.04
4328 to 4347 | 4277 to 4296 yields 0.85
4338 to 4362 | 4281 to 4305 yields 0.95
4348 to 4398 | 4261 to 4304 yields 1.04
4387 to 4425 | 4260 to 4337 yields 1.05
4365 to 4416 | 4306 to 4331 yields 1.06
